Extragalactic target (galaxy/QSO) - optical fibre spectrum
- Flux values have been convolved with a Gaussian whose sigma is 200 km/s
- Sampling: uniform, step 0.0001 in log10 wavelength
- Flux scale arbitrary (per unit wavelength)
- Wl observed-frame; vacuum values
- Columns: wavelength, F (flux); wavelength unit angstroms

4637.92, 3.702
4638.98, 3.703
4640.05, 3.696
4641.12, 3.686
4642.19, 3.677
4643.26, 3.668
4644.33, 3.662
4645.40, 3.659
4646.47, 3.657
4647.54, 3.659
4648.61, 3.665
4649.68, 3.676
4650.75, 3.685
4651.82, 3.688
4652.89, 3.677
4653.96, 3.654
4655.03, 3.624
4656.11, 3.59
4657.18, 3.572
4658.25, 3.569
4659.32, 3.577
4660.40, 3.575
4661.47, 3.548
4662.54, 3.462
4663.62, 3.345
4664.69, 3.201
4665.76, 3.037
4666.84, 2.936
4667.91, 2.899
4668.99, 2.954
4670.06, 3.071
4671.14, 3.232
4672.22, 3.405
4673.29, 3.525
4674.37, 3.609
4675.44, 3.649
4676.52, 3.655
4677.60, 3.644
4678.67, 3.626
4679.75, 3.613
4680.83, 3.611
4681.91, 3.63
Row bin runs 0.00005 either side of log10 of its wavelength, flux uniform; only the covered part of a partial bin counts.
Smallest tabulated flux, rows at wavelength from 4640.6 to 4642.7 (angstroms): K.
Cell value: 3.677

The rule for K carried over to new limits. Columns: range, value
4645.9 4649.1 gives 3.657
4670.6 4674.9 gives 3.232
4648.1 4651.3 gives 3.665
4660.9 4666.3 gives 3.037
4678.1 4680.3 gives 3.613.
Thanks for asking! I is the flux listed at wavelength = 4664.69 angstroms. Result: 3.201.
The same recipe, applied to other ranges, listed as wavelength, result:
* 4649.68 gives 3.676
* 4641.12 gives 3.686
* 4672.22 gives 3.405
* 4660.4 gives 3.575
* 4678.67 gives 3.626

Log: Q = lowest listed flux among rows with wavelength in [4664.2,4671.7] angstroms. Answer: 2.899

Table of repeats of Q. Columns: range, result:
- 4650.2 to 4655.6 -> 3.624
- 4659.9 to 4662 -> 3.548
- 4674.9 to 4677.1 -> 3.649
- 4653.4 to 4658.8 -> 3.569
